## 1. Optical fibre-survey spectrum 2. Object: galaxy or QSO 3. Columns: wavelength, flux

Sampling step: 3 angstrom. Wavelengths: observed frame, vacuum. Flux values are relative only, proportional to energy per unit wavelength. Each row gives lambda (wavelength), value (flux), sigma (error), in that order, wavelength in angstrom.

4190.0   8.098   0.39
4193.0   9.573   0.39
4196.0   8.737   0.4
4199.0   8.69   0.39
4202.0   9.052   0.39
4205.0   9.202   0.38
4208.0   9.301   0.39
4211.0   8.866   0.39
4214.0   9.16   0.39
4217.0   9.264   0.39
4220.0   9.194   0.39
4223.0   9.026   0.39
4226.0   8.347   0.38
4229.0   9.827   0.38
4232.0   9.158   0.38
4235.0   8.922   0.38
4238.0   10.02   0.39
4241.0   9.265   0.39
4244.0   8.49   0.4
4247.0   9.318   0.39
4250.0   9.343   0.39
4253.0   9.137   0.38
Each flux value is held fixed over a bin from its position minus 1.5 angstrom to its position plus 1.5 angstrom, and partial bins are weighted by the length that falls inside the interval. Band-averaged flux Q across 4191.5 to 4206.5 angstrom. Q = 9.05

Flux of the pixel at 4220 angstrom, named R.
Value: 9.194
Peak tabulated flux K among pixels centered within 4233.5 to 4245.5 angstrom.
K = 10.02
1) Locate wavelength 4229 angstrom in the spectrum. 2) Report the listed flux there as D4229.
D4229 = 9.827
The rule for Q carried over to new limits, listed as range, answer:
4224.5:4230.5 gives 9.09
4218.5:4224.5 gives 9.11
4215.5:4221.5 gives 9.23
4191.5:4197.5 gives 9.15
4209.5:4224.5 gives 9.1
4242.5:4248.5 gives 8.9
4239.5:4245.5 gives 8.88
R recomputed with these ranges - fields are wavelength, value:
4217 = 9.264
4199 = 8.69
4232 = 9.158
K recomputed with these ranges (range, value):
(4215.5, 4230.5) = 9.827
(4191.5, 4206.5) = 9.573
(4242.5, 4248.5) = 9.318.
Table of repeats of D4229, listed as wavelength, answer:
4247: 9.318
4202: 9.052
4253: 9.137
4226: 8.347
